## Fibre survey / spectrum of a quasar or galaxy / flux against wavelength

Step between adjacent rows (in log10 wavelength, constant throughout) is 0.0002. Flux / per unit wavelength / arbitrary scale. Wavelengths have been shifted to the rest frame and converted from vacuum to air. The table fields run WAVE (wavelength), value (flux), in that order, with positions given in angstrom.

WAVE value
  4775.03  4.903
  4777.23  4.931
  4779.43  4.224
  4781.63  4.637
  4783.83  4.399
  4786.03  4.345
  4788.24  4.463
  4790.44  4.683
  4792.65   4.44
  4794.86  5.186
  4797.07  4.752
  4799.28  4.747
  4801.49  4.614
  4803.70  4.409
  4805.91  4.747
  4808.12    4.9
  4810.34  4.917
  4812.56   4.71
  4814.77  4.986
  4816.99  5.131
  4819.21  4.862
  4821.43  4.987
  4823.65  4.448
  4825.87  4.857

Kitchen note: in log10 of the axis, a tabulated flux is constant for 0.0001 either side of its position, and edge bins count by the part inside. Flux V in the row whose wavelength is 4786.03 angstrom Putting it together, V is 4.345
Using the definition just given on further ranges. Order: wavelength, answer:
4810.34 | 4.917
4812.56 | 4.71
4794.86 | 5.186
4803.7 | 4.409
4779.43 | 4.224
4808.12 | 4.9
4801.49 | 4.614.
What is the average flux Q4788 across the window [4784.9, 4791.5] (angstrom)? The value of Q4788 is 4.5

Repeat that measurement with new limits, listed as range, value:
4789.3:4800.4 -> 4.76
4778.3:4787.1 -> 4.41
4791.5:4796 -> 4.8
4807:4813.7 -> 4.84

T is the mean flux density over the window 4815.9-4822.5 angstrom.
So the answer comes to 4.99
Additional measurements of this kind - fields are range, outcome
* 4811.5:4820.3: 4.93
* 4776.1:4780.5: 4.58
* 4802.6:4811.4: 4.74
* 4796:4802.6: 4.71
